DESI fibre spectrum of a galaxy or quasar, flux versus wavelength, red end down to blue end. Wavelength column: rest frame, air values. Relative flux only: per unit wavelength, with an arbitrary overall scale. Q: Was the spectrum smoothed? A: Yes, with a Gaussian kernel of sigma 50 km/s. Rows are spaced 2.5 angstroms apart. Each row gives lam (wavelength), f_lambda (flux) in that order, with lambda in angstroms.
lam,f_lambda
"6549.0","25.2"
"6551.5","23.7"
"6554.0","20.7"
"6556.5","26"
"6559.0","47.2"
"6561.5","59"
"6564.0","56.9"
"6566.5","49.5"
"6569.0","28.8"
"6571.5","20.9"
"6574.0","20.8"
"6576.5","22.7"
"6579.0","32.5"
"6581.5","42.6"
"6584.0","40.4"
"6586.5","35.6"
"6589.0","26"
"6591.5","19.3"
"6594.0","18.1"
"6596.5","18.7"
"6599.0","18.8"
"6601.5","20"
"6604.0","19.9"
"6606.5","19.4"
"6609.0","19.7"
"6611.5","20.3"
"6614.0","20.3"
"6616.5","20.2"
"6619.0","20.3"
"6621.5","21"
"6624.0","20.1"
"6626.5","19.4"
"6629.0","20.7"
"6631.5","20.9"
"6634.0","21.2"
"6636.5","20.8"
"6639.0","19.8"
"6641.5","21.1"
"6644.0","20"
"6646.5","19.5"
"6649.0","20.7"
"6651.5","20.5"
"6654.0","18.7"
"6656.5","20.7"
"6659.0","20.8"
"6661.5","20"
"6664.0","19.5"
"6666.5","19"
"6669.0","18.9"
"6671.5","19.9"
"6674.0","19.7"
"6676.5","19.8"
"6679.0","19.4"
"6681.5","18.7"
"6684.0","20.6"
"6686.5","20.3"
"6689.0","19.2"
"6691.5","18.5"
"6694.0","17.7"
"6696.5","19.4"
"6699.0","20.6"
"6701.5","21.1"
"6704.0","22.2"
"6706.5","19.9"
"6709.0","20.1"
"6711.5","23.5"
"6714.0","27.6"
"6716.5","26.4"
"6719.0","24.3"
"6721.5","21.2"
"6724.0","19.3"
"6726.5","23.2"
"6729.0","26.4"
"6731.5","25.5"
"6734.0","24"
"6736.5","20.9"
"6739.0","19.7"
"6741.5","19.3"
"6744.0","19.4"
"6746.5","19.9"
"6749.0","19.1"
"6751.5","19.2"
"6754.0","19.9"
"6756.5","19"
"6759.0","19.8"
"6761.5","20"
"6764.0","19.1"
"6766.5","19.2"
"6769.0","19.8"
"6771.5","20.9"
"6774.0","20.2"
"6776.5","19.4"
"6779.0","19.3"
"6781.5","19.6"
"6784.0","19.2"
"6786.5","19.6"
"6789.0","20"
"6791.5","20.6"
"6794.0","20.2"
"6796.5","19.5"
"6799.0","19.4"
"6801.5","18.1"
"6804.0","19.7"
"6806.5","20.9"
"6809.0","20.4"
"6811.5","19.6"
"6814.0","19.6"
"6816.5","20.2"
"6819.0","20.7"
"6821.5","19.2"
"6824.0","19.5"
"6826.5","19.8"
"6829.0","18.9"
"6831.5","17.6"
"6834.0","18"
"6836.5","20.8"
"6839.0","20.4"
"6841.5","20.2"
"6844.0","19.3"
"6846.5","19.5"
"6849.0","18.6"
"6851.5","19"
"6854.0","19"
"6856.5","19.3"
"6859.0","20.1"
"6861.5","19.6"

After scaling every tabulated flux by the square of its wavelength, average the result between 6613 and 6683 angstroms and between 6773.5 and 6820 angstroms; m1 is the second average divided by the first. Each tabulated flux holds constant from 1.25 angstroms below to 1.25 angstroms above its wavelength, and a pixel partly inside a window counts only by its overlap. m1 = 1.03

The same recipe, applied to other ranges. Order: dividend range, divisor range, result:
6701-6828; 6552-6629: 0.80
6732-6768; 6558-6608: 0.69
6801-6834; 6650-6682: 1.04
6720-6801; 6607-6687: 1.05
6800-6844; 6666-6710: 1.03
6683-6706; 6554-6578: 0.58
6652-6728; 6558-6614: 0.72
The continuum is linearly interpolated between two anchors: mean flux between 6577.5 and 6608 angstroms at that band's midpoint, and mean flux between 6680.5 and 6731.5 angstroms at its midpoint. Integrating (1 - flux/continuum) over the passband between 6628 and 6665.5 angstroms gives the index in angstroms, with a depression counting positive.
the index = 5.5 angstroms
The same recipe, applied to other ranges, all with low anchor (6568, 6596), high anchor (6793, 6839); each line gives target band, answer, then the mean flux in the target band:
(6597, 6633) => 8.8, 20.1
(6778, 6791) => 0.7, 19.6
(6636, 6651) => 3.1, 20.3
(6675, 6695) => 4.0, 19.3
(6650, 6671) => 4.4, 19.8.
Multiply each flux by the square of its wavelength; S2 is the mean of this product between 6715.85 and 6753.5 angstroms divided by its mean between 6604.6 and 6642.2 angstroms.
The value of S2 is 1.11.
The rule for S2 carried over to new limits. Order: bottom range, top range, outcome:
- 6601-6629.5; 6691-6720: 1.12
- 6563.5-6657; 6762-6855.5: 0.87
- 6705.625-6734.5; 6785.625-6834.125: 0.86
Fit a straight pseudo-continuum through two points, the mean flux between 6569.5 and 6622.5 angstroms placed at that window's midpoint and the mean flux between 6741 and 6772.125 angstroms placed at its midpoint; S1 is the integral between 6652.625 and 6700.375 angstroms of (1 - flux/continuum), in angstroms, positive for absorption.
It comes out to 4.6 angstroms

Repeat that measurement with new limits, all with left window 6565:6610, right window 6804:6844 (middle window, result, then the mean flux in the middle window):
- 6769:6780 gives 0.62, 19.9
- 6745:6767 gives 2.22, 19.5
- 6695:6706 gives 1.22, 20.7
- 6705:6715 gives 0.15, 22.6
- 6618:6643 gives 4.70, 20.5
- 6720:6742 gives 0.10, 22.3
